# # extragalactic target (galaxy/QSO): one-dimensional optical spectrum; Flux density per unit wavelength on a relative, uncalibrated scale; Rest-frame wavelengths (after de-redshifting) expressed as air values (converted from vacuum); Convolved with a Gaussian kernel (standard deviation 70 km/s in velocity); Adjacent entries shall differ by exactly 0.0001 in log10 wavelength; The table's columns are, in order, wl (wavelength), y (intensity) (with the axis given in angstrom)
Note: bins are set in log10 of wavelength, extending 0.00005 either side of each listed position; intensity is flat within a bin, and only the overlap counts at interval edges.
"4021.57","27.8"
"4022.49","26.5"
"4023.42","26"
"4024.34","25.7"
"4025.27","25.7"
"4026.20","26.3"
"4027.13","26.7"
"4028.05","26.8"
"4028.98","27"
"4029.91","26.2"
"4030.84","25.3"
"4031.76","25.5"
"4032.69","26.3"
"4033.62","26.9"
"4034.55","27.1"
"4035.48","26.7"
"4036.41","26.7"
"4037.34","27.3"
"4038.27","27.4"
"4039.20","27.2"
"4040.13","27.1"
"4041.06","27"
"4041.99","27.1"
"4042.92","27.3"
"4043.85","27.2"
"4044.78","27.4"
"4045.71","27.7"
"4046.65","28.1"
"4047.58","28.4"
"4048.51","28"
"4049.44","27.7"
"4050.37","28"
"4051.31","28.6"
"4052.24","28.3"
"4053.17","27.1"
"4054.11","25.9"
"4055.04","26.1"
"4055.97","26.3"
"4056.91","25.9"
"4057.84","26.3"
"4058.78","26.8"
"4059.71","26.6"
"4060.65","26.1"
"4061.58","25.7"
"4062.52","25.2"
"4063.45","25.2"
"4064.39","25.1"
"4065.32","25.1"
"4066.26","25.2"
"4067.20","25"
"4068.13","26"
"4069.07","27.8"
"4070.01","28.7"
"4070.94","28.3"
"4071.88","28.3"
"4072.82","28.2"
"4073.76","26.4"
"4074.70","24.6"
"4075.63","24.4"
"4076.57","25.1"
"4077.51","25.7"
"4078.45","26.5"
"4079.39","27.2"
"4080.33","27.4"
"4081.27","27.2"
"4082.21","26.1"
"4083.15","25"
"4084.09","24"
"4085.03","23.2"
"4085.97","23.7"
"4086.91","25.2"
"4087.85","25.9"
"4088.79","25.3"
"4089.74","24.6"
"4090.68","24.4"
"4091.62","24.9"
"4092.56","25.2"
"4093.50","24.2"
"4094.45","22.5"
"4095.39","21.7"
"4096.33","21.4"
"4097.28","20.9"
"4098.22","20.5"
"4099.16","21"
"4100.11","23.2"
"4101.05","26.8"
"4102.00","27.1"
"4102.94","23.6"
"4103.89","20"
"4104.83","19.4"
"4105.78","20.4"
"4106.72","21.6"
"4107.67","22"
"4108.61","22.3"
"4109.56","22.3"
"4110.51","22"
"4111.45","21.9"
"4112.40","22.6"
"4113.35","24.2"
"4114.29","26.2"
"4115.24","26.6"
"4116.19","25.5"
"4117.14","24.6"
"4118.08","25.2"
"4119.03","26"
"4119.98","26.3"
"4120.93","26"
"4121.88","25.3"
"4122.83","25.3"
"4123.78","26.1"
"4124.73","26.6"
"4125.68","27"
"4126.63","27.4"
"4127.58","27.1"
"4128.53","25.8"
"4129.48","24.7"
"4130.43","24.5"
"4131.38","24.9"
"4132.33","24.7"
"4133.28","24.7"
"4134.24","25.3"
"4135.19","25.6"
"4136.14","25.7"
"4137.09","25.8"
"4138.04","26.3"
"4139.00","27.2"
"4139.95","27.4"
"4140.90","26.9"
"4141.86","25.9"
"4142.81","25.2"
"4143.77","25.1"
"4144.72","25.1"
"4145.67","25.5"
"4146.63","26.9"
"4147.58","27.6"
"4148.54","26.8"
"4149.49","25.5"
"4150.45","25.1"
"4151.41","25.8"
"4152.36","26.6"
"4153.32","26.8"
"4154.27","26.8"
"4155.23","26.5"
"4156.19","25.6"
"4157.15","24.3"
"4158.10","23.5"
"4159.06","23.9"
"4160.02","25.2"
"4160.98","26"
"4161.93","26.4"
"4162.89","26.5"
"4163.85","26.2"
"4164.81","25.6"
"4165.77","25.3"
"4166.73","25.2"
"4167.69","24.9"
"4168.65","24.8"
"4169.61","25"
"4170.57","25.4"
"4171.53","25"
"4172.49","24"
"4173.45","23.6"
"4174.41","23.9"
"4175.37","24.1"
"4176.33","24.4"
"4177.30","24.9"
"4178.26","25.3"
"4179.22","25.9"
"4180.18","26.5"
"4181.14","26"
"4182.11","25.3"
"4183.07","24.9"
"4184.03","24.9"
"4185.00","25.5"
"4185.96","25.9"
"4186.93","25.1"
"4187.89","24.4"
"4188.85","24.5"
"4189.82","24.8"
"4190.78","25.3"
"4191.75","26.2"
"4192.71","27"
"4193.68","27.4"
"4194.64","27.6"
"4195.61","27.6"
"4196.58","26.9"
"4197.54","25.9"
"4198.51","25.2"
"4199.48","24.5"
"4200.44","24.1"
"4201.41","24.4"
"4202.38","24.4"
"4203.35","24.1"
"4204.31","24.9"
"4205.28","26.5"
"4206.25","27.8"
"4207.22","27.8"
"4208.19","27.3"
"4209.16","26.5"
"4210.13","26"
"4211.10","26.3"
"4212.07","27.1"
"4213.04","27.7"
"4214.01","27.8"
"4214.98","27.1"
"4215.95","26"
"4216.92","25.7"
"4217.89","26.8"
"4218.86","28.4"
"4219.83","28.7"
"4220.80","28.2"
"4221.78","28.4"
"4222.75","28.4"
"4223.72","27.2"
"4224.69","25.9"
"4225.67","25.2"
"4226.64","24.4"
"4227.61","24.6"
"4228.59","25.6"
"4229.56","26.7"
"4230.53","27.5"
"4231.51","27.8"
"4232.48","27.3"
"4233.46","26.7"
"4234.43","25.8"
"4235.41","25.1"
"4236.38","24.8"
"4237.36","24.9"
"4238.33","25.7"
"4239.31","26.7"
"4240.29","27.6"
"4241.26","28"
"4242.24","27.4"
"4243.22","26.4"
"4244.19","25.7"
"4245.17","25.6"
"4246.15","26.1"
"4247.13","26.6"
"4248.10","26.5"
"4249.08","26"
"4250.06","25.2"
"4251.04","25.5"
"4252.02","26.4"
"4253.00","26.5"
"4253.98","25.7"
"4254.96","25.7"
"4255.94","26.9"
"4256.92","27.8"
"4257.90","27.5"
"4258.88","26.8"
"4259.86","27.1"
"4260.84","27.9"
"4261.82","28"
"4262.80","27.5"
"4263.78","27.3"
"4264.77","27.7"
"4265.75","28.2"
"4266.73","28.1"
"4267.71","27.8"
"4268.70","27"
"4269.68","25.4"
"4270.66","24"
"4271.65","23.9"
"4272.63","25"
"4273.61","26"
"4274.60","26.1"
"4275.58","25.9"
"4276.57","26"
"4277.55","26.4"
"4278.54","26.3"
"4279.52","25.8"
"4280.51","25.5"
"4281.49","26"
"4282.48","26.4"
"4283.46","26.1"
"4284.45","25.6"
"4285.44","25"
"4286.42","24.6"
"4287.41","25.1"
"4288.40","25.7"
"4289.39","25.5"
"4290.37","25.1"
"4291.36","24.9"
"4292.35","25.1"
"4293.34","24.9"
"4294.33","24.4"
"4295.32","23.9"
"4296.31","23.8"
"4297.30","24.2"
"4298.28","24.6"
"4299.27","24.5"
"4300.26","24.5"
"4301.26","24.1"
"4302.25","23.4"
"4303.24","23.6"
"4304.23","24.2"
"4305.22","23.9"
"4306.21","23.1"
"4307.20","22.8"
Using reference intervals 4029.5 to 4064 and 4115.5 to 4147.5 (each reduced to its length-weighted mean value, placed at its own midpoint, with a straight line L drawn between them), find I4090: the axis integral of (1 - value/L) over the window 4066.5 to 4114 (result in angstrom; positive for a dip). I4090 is 3.6 angstrom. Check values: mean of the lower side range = 26.9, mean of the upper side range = 25.8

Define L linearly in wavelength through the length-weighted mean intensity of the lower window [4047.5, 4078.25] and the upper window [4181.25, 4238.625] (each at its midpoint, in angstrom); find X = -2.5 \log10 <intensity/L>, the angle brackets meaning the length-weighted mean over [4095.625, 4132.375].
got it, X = 0.10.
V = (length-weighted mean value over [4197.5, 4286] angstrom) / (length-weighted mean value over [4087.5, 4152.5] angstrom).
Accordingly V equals 1.07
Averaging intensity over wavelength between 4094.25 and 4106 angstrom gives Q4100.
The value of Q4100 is 22.2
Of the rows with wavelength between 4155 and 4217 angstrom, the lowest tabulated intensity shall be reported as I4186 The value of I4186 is 23.5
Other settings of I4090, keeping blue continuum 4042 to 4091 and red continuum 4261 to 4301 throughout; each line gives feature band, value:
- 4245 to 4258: -0.24 angstrom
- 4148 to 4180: 0.91 angstrom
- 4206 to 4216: -0.45 angstrom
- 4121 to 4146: 0.31 angstrom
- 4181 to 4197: 0.09 angstrom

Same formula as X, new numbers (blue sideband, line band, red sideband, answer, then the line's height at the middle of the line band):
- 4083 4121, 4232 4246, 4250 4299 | -0.03 mag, 25.5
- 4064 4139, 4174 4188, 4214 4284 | 0.02 mag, 25.7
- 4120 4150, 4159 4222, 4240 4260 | 0.02 mag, 26.2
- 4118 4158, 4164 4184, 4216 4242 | 0.05 mag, 26.2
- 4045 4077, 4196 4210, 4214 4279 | 0.03 mag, 26.6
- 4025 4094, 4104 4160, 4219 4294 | 0.05 mag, 26.3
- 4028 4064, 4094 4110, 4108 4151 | 0.17 mag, 25.9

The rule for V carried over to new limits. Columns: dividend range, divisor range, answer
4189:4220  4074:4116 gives 1.10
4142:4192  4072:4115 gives 1.06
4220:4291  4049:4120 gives 1.06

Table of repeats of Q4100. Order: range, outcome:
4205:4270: 26.8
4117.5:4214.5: 25.7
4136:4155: 26.2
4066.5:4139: 24.8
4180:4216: 26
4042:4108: 25.4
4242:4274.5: 26.5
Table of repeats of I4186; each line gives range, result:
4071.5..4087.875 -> 23.2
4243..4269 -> 25.2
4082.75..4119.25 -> 19.4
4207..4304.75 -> 23.4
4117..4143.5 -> 24.5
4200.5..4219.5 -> 24.1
